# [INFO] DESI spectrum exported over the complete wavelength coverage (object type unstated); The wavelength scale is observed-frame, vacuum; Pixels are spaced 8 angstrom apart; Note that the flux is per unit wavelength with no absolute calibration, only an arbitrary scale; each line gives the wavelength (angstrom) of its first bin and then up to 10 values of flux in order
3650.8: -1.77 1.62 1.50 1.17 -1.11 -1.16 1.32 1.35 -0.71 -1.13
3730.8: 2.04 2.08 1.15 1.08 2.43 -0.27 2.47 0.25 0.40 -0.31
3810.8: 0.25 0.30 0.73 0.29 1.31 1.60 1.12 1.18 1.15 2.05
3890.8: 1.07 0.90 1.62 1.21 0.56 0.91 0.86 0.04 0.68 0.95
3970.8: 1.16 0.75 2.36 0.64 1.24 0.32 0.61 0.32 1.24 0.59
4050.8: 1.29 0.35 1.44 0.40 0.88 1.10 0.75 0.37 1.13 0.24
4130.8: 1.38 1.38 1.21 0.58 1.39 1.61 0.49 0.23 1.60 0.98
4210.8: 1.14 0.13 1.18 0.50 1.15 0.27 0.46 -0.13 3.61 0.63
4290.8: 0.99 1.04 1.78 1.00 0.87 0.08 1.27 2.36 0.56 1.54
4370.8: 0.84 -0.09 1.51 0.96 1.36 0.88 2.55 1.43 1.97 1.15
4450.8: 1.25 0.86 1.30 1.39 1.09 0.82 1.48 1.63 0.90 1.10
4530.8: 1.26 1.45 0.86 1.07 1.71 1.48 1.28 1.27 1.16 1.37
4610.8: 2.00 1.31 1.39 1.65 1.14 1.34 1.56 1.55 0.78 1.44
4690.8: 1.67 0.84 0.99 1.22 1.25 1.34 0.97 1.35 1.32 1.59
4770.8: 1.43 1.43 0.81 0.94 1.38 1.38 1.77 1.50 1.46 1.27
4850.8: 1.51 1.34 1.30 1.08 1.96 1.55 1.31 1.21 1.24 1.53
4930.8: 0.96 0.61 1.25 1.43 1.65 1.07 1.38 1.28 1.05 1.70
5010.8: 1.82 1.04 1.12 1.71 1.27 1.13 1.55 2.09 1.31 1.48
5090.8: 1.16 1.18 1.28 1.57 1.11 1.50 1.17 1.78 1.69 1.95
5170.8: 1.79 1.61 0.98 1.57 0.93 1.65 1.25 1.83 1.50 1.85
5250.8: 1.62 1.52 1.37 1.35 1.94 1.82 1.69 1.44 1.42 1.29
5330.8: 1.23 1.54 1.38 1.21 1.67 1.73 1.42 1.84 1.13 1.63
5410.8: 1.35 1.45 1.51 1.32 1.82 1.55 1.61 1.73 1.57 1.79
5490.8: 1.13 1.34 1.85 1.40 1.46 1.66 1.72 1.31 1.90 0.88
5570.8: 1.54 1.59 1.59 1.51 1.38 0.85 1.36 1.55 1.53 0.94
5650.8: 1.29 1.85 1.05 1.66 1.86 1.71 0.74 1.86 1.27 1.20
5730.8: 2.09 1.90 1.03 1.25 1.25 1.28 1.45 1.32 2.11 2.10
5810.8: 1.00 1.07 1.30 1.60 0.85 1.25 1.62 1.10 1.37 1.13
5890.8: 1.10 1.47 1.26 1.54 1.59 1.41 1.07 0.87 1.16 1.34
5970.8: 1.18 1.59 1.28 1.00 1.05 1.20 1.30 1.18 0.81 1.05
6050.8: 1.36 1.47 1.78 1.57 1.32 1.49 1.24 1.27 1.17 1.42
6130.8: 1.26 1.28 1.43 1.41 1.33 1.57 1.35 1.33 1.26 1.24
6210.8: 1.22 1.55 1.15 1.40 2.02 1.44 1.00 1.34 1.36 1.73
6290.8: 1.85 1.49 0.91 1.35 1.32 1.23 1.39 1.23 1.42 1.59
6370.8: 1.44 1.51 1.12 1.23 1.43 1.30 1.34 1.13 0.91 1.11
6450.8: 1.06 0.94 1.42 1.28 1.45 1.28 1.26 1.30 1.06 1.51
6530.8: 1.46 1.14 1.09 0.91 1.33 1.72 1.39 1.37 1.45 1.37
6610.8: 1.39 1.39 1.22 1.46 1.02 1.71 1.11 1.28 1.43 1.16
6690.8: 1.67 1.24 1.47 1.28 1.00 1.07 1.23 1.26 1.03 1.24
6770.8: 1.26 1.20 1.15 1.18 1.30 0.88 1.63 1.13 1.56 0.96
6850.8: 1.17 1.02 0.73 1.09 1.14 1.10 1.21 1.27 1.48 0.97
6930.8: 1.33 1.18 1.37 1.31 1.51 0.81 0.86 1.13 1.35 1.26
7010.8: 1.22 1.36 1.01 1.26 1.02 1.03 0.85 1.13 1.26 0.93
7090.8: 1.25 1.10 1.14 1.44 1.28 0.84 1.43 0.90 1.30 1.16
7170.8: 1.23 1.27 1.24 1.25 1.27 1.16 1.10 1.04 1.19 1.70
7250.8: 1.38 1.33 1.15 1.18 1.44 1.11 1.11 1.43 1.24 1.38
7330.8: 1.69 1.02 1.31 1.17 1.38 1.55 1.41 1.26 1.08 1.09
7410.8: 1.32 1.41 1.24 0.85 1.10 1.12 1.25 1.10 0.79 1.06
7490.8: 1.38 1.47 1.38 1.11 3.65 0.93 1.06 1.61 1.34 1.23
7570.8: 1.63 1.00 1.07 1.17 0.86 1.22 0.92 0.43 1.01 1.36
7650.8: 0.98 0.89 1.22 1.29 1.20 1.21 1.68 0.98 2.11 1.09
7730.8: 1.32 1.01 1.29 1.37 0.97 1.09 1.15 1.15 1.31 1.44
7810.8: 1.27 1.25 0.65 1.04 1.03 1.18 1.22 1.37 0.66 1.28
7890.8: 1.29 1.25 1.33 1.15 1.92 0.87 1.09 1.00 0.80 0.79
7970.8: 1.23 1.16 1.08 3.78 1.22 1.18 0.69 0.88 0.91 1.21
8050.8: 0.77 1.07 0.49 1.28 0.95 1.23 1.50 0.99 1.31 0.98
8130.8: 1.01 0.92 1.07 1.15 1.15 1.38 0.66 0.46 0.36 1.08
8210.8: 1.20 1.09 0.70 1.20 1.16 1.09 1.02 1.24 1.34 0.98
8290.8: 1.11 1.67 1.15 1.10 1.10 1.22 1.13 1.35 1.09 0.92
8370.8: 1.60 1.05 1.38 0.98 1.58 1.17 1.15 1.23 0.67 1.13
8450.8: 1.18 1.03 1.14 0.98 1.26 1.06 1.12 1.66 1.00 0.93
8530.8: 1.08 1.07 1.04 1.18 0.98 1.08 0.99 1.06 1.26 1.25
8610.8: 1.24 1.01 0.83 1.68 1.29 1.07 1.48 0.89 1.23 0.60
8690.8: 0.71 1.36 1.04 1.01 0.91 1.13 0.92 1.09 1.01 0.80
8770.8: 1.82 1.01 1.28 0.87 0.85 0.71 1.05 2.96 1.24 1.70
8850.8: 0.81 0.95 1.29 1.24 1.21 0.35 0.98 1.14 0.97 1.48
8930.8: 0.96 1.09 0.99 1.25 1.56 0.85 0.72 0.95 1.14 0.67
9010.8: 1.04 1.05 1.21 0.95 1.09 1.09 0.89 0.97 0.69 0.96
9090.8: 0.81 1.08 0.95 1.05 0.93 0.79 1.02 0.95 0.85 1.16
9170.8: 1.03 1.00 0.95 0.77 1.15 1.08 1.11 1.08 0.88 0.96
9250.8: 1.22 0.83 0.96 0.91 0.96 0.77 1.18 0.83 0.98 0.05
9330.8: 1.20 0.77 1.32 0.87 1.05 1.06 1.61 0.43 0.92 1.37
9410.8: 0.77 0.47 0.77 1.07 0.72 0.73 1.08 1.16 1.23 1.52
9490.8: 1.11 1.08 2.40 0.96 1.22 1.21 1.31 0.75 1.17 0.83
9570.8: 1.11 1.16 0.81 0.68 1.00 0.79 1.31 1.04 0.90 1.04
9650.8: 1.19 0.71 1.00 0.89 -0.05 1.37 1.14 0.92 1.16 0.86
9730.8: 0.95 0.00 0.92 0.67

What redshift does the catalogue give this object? 0.15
